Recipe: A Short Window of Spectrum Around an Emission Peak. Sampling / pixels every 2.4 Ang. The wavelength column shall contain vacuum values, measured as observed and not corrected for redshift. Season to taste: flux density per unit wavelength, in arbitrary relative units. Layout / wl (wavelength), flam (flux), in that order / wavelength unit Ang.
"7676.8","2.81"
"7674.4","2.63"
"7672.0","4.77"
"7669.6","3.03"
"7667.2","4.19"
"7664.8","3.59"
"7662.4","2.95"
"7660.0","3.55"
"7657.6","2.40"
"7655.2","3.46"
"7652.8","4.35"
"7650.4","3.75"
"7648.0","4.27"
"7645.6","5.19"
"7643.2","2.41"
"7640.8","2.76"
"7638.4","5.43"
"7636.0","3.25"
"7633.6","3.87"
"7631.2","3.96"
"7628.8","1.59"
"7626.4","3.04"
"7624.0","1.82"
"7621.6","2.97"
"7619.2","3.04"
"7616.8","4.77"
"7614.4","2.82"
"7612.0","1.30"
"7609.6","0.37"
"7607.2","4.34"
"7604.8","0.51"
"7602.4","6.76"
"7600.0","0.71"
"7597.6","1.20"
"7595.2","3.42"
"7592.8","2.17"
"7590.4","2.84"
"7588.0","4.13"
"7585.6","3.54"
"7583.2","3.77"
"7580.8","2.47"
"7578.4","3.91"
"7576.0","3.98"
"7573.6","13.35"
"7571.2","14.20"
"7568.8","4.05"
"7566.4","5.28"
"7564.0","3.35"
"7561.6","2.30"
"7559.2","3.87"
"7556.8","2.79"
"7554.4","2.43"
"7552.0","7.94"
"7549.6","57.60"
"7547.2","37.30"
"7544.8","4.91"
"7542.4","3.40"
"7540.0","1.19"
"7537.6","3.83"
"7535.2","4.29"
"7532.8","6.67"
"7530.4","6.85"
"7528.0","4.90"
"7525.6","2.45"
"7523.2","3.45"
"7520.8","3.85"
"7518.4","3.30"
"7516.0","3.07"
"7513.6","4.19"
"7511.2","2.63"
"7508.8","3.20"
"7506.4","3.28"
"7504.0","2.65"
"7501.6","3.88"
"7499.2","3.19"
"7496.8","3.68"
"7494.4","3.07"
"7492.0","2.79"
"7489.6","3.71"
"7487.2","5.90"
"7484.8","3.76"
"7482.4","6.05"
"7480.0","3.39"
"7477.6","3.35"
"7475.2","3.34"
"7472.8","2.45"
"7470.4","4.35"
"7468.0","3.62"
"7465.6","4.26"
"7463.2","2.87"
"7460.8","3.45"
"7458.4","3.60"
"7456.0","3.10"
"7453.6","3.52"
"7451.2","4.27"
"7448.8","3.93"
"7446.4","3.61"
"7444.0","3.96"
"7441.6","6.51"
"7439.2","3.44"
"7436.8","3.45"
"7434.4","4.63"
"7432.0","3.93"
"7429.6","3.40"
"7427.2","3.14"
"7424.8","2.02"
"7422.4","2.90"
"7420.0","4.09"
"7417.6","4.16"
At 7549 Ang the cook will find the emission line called H-alpha 6563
